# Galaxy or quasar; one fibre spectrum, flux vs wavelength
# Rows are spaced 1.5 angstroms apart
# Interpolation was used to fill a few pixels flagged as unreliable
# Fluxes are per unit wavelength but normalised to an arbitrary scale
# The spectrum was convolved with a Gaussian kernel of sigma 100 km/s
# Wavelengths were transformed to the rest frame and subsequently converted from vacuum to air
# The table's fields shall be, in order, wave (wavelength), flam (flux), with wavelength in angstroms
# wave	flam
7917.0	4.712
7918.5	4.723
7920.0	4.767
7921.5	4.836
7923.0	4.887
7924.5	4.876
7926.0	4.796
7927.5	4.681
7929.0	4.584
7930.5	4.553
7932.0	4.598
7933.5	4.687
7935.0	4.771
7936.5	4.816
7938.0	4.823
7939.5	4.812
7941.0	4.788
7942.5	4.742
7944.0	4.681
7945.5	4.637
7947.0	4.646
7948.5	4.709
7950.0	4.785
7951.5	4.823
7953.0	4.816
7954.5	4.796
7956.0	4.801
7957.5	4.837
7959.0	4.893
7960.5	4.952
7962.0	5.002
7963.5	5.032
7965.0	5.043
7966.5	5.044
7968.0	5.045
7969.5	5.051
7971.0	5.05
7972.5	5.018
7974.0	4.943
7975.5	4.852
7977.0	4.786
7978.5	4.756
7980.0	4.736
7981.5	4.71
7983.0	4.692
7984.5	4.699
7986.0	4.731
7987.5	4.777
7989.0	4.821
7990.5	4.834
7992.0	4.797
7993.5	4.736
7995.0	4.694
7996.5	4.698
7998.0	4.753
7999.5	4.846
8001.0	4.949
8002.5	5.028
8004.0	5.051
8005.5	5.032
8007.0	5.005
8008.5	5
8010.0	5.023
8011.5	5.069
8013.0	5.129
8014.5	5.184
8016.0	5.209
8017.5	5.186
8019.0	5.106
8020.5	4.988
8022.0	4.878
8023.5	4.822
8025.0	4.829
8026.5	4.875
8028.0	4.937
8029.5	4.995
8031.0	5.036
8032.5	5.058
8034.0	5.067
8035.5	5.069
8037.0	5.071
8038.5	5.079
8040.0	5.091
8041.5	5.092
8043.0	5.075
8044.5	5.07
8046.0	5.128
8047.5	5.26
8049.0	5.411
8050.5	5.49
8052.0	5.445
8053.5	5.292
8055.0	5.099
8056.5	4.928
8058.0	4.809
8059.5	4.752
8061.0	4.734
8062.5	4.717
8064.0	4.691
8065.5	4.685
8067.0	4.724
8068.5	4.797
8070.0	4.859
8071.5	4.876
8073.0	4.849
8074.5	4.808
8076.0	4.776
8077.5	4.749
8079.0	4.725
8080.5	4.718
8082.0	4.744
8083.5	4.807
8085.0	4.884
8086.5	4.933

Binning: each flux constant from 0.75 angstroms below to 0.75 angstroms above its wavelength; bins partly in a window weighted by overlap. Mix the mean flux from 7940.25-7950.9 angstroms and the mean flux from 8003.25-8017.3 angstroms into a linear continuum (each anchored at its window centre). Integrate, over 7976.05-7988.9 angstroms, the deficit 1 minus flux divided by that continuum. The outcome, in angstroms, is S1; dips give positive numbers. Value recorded 0.5 angstroms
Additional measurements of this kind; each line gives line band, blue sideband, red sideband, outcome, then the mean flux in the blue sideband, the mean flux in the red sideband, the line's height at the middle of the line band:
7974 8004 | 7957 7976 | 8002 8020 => 1.4 angstroms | 4.99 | 5.08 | 5.04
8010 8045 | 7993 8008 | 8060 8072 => -1.5 angstroms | 4.88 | 4.76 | 4.83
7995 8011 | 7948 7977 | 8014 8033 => 0.2 angstroms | 4.92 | 5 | 4.98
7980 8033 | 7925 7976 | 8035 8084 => -0.3 angstroms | 4.83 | 4.95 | 4.89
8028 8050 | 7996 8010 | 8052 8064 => -0.8 angstroms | 4.94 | 4.92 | 4.93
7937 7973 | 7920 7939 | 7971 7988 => -0.7 angstroms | 4.74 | 4.8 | 4.77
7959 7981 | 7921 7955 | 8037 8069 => -0.6 angstroms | 4.74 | 5.02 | 4.82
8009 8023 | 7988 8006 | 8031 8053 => -0.3 angstroms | 4.85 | 5.17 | 4.98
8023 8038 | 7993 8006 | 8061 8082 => -0.5 angstroms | 4.86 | 4.77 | 4.82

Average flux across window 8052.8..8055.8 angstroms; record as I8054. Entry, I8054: 5.19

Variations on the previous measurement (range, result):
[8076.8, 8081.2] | 4.73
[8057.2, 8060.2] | 4.78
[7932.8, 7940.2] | 4.78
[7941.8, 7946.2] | 4.69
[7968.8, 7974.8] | 5.01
